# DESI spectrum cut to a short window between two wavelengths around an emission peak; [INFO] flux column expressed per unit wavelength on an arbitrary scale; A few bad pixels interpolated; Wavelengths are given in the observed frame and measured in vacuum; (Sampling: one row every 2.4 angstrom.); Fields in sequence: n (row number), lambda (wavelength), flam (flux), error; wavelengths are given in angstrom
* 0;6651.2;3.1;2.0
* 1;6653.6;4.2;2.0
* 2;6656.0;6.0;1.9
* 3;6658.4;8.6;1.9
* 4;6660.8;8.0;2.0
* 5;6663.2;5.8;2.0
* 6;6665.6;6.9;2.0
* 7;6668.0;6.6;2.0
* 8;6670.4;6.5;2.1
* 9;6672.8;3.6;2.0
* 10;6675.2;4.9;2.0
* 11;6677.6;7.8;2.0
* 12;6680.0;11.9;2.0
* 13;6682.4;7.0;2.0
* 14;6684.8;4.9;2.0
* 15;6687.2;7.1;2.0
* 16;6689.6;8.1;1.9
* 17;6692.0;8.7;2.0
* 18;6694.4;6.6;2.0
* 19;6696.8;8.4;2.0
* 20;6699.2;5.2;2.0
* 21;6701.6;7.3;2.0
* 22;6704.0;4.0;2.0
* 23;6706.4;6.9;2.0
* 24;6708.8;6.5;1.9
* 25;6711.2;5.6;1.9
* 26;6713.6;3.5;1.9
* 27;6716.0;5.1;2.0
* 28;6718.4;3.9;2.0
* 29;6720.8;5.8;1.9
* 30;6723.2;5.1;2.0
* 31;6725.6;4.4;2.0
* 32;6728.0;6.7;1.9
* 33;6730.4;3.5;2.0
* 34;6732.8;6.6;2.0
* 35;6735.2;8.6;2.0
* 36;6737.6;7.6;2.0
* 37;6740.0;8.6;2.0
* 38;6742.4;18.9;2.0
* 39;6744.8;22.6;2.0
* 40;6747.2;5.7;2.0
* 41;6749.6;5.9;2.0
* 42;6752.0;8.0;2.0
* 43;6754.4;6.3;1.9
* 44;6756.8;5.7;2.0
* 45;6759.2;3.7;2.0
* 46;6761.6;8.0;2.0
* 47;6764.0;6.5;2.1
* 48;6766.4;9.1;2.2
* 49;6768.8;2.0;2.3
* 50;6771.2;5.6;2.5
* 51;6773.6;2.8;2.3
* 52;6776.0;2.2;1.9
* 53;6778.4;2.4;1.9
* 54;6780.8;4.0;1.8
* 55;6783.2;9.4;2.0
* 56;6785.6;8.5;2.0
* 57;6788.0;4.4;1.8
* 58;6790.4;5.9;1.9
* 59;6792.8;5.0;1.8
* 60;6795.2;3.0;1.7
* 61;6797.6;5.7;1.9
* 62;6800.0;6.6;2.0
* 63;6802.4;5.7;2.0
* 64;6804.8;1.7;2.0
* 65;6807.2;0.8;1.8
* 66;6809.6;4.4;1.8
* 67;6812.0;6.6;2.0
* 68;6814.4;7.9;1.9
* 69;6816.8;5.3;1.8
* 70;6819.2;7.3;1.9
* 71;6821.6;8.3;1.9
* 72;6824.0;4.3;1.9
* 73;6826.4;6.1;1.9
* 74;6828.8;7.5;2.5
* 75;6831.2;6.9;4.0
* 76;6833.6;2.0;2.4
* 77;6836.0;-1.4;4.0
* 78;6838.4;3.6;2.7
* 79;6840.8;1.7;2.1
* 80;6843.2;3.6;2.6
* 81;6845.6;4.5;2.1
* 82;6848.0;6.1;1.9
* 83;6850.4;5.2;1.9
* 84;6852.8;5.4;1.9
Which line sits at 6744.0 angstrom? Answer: [O III]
